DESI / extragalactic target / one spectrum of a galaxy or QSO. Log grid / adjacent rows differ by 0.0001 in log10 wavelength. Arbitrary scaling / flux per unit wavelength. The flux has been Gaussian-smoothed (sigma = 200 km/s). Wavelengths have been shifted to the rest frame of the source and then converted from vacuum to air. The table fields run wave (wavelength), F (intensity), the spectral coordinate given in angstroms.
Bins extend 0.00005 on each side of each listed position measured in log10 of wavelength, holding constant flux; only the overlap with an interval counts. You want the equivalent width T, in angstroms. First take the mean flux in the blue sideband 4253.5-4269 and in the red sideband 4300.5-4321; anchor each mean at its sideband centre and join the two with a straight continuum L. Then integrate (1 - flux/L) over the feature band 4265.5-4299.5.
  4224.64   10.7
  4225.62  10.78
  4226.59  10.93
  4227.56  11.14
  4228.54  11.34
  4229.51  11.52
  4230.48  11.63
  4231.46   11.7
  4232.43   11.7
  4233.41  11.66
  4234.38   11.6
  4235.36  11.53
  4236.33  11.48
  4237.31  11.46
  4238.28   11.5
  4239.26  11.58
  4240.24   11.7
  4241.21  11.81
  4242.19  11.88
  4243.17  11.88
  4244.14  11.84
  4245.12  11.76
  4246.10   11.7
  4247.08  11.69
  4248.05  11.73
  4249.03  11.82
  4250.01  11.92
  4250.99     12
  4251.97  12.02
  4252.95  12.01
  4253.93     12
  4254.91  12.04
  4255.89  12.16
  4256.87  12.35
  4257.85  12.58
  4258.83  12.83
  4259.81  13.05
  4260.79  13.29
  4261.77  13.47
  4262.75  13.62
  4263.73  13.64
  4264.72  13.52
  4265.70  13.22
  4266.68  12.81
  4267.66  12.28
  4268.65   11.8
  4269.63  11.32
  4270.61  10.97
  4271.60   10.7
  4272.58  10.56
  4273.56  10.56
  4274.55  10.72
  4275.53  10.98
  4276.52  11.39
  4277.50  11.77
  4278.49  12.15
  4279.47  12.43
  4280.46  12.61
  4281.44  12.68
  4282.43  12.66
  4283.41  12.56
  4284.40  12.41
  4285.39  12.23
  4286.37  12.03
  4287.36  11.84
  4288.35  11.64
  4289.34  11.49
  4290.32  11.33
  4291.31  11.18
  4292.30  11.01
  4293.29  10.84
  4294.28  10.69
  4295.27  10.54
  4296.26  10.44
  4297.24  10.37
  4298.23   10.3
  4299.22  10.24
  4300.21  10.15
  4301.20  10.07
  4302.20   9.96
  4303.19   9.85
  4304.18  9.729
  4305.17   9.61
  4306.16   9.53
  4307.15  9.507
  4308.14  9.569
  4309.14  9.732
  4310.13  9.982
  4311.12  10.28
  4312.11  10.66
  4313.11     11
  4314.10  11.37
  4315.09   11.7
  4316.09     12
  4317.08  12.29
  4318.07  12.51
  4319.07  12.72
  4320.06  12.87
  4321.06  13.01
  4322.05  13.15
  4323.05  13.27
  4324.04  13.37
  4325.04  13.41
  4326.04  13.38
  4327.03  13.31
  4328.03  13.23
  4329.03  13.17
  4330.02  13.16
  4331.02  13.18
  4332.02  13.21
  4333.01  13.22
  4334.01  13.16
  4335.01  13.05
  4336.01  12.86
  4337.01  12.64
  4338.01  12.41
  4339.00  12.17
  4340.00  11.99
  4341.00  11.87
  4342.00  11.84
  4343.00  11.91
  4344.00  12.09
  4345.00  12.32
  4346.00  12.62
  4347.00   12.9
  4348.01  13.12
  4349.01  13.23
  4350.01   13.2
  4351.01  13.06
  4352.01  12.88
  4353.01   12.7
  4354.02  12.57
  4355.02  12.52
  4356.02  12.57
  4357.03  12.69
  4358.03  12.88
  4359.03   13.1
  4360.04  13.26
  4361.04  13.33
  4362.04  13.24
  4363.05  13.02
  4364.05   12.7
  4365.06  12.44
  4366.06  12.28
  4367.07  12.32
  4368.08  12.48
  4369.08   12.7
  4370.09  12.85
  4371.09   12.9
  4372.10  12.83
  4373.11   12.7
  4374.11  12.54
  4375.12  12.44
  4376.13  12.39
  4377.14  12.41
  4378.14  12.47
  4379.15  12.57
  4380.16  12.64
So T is 1.2 angstroms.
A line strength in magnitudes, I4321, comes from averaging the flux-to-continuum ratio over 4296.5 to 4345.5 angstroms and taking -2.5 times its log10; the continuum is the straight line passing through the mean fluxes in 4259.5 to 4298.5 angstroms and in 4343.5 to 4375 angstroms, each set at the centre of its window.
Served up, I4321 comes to 0.05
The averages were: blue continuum 11.8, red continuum 12.8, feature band 11.8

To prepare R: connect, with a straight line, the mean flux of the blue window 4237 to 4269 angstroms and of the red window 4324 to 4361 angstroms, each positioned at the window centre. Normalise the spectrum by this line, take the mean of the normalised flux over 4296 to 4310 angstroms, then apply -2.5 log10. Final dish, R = 0.26 mag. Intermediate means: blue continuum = 12.3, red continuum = 12.8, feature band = 9.93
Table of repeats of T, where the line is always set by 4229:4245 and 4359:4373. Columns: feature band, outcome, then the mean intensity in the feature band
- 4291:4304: 1.9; 10.4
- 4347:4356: -0.2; 12.9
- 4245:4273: -0.9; 12.2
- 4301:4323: 2.3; 11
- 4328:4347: -0.1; 12.6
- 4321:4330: -0.6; 13.3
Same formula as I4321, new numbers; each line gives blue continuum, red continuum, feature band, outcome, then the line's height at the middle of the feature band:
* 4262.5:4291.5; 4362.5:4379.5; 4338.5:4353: -0.009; 12.4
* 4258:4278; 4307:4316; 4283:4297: -0.009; 11.3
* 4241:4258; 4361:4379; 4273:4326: 0.082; 12.2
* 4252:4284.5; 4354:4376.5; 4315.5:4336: -0.042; 12.5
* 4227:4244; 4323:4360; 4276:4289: -0.003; 12.1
